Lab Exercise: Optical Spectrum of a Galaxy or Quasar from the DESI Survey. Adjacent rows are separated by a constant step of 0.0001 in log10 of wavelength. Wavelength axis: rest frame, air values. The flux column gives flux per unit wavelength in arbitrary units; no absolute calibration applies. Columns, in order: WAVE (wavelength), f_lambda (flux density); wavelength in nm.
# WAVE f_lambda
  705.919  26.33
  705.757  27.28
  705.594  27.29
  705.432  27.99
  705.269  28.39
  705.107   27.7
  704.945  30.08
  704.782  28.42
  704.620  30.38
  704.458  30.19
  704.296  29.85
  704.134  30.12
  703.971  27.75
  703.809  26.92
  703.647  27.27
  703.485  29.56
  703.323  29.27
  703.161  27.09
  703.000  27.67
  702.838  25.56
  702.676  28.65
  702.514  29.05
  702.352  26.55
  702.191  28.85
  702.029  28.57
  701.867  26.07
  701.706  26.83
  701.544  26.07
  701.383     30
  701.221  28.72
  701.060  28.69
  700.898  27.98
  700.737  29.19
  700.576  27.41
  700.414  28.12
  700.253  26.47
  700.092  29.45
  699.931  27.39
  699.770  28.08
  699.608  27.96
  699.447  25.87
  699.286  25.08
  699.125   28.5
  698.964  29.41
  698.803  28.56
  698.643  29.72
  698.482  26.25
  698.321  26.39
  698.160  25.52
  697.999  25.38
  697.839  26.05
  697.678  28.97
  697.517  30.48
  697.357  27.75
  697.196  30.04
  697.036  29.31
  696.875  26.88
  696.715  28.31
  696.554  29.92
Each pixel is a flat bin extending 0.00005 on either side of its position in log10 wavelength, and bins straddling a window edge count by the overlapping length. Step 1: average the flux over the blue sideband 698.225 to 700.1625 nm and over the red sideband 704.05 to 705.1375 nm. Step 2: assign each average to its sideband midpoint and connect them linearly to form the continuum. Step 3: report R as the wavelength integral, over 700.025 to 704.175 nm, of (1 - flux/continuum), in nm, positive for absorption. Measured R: 0.11 nm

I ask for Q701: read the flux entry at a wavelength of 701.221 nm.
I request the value 28.72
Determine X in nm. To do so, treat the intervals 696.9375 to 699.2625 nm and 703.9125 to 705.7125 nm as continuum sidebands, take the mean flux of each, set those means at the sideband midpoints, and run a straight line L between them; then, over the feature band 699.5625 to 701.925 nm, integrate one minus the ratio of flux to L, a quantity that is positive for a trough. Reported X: 0.03 nm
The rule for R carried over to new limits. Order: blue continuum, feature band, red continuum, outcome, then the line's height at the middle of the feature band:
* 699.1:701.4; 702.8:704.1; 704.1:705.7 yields 0.038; 28.6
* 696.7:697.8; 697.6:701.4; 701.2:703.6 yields 0.091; 28.4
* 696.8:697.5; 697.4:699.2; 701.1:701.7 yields 0.050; 28.5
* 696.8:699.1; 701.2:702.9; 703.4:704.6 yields 0.051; 28.6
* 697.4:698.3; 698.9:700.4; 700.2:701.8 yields 0.004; 27.7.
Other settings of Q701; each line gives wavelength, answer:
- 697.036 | 29.31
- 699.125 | 28.5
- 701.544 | 26.07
